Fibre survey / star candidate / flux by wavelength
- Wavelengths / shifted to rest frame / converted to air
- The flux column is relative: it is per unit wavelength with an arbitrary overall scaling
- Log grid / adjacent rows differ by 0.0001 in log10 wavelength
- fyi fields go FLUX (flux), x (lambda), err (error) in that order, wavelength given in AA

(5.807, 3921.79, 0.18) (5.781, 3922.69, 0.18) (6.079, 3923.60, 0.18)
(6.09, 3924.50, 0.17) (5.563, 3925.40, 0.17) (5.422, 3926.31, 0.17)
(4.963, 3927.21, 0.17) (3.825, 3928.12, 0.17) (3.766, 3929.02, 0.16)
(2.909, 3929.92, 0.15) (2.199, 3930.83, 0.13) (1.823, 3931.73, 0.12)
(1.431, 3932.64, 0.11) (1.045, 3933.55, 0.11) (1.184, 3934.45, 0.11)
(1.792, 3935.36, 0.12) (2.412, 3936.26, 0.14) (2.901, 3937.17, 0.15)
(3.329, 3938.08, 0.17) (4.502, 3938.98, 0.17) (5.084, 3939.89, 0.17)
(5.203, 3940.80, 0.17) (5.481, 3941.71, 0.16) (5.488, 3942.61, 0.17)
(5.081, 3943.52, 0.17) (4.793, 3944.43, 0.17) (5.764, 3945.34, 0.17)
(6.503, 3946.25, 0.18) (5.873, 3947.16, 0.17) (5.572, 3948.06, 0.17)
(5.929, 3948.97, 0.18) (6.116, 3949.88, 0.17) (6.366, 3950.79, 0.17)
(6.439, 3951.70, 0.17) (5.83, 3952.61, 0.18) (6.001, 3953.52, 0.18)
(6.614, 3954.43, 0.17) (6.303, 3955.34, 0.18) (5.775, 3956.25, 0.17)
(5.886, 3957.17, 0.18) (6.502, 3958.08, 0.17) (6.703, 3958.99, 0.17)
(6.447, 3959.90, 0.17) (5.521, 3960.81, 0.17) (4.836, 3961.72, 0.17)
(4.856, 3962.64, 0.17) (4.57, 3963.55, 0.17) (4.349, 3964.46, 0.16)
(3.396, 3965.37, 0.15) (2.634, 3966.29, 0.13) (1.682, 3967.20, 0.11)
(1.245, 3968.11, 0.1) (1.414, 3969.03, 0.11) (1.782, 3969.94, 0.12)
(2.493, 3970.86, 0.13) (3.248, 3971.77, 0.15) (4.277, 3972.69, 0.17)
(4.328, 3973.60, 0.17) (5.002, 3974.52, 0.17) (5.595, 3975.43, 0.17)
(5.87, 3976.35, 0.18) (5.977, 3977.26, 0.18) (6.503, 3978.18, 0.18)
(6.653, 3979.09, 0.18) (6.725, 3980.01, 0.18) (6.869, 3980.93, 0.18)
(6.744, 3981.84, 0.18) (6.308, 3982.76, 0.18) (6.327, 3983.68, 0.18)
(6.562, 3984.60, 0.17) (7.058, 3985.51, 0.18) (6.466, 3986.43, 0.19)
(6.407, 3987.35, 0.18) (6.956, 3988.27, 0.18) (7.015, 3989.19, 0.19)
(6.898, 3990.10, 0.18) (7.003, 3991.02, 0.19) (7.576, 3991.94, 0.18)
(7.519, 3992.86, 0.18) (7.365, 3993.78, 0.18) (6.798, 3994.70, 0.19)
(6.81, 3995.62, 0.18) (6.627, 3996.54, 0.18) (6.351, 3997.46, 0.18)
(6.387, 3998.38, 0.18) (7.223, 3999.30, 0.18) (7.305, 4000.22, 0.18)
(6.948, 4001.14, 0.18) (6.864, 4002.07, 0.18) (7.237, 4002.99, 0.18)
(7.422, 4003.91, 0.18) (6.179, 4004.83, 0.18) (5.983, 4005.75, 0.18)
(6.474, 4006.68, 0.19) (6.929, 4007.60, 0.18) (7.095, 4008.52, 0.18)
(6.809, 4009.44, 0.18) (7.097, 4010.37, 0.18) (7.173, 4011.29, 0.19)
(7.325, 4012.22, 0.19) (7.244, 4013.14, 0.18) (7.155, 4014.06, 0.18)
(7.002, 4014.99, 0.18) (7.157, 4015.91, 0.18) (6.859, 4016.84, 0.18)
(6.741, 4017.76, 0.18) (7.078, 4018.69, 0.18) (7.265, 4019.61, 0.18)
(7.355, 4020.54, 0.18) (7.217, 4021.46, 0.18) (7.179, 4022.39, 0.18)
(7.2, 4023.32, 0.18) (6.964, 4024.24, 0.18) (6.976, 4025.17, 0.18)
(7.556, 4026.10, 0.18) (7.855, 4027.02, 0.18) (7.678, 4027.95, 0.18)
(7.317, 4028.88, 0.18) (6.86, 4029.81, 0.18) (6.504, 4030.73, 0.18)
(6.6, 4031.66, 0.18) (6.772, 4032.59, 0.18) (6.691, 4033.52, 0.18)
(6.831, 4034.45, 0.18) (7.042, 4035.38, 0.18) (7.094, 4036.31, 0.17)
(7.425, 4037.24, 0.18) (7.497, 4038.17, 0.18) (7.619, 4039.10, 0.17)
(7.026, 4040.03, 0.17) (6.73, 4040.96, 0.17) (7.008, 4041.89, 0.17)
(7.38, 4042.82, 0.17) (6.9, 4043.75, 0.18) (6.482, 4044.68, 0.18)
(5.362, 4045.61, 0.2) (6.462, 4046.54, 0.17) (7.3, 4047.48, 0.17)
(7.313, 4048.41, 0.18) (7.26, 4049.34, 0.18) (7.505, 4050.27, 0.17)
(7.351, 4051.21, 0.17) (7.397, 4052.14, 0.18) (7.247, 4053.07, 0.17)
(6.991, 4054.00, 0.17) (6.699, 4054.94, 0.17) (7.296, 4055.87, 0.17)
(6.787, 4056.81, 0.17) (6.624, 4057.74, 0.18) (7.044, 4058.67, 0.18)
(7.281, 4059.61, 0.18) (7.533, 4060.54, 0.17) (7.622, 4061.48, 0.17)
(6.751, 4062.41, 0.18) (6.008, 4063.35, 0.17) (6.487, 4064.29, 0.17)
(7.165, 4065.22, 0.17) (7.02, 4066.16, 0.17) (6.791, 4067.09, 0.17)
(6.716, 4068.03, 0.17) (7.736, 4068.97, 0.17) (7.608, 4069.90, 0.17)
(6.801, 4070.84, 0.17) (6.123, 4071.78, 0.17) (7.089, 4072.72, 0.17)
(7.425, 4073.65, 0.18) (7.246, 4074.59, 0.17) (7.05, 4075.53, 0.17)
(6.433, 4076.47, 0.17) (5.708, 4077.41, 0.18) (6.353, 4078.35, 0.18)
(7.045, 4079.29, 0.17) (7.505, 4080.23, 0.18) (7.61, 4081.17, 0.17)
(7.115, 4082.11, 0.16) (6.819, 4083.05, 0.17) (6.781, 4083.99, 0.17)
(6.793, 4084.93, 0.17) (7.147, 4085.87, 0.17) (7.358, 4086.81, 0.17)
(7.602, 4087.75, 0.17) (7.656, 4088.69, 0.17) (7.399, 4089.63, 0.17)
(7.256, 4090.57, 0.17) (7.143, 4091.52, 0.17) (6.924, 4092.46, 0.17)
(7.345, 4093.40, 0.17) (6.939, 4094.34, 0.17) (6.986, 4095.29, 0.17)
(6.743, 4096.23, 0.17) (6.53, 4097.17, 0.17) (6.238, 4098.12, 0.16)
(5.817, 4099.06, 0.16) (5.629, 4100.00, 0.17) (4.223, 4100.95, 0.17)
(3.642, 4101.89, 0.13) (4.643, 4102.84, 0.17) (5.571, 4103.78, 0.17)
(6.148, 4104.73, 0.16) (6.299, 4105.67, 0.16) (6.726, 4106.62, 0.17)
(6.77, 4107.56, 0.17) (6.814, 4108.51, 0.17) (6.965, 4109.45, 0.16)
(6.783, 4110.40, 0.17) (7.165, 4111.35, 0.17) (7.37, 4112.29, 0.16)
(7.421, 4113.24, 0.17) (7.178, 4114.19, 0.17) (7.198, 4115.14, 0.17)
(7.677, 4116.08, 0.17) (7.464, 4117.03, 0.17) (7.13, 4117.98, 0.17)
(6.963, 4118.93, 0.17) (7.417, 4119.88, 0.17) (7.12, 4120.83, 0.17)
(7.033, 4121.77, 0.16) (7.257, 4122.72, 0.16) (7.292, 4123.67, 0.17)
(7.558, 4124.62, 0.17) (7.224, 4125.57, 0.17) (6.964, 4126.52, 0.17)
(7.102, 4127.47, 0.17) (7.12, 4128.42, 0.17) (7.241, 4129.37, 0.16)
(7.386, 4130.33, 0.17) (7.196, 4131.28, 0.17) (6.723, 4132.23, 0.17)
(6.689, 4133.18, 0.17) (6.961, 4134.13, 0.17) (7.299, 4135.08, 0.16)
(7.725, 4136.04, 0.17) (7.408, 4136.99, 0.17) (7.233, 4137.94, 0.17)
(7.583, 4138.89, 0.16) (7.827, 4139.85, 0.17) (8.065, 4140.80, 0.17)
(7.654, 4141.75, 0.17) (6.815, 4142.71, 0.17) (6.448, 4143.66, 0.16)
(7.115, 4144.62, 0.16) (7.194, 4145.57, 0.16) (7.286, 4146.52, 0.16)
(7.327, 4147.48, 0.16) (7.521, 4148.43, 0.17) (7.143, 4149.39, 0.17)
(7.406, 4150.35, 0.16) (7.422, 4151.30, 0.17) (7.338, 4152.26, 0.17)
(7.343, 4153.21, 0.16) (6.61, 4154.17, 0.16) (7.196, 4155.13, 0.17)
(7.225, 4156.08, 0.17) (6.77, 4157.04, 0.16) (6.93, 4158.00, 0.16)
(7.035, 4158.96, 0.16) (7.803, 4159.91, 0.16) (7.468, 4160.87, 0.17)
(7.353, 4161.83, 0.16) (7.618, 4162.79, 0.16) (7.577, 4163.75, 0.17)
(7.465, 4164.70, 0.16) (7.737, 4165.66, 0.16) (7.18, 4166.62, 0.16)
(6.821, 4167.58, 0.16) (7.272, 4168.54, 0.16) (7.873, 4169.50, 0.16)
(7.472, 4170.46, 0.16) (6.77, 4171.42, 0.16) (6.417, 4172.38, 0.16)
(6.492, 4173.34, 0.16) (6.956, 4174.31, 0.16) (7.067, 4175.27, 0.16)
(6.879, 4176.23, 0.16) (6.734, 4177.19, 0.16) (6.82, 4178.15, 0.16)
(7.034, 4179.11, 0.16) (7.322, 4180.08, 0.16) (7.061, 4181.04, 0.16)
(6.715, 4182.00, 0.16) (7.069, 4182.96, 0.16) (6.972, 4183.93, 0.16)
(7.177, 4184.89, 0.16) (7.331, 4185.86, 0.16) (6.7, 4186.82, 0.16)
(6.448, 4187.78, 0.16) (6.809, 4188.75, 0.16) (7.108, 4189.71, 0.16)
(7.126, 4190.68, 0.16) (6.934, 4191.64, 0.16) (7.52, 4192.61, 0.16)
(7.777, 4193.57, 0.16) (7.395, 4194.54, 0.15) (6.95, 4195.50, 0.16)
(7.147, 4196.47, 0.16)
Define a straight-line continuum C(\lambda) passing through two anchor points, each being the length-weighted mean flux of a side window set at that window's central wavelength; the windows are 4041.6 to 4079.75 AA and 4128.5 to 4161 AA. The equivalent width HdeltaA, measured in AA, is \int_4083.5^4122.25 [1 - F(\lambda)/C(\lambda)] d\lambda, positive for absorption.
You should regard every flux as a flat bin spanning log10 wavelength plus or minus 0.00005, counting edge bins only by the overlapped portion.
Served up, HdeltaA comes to 2.0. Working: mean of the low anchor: 6.94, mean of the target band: 6.73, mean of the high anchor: 7.24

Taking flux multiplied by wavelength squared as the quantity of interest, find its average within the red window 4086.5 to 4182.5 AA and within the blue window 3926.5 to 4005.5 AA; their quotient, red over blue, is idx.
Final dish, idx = 1.45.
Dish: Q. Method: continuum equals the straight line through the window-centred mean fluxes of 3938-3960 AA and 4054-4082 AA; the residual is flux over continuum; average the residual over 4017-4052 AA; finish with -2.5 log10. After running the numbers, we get -0.07 mag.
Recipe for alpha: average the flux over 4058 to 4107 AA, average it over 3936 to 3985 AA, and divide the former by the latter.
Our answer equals 1.32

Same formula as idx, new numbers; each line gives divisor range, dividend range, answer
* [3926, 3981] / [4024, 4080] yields 1.61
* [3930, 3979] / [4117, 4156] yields 1.76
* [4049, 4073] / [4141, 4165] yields 1.08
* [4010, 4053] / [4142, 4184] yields 1.07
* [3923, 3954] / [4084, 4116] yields 1.60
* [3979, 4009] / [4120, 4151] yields 1.14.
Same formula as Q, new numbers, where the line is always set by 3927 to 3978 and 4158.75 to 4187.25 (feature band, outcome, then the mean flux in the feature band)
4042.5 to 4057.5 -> -0.23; 6.97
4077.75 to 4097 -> -0.17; 7.11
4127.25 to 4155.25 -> -0.08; 7.25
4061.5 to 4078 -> -0.17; 6.85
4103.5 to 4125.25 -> -0.10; 7.03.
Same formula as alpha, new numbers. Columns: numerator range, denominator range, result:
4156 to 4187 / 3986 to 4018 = 1.03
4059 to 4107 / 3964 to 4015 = 1.12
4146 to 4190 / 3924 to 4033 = 1.25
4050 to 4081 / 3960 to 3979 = 1.71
